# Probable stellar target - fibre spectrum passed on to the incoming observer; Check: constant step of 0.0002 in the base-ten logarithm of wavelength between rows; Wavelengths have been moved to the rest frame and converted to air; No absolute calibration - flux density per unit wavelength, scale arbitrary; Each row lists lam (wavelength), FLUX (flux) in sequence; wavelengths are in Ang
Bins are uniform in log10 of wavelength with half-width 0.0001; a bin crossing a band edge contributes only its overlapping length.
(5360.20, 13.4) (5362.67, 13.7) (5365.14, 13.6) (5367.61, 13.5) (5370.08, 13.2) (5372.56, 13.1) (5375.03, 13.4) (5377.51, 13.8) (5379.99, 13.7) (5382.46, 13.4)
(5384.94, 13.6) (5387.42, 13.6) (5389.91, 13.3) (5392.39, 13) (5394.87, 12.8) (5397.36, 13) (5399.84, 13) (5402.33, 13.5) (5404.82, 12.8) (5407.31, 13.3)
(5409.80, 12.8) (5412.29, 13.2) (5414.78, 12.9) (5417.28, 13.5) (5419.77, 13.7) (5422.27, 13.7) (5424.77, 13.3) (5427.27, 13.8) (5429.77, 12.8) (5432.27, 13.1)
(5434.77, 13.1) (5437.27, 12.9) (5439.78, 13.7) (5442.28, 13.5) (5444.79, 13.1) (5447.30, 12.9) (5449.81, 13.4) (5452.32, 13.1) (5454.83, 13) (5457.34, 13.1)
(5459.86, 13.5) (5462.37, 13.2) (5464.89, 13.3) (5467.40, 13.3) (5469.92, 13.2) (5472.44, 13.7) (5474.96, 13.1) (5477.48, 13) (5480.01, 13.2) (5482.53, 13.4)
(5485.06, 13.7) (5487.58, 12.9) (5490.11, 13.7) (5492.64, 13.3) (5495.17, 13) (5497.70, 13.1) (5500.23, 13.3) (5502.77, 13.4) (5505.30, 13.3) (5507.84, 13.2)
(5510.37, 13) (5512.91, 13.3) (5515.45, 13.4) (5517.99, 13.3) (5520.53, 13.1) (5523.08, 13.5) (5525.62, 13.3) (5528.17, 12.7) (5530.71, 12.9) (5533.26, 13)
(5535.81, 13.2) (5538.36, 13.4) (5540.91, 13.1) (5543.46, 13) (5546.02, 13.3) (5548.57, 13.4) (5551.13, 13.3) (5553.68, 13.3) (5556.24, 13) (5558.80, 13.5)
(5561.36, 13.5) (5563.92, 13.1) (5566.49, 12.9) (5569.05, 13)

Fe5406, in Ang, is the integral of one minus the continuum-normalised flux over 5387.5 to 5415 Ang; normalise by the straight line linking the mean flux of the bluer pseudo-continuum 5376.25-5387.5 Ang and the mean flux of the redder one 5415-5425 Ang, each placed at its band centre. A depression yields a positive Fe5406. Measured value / 0.97 Ang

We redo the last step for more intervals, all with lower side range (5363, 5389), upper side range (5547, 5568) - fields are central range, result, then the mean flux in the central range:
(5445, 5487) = 0.4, 13.2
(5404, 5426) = 0.3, 13.3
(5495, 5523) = 0.2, 13.2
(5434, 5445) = 0.1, 13.3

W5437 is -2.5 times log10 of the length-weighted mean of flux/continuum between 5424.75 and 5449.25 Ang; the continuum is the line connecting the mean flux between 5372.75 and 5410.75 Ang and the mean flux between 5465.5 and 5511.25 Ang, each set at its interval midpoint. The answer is 0.00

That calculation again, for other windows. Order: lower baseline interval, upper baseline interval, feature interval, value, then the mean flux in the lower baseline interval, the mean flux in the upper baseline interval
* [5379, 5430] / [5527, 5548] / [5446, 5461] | 0.00 mag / 13.3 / 13.1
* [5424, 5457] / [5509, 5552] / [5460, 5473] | -0.01 mag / 13.2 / 13.2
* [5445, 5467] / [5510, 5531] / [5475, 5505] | -0.01 mag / 13.2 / 13.2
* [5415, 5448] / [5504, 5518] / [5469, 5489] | 0.00 mag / 13.3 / 13.3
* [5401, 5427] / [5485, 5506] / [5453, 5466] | 0.01 mag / 13.3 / 13.3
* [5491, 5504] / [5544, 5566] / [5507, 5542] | 0.01 mag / 13.2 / 13.3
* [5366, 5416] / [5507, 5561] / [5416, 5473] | -0.01 mag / 13.2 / 13.2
